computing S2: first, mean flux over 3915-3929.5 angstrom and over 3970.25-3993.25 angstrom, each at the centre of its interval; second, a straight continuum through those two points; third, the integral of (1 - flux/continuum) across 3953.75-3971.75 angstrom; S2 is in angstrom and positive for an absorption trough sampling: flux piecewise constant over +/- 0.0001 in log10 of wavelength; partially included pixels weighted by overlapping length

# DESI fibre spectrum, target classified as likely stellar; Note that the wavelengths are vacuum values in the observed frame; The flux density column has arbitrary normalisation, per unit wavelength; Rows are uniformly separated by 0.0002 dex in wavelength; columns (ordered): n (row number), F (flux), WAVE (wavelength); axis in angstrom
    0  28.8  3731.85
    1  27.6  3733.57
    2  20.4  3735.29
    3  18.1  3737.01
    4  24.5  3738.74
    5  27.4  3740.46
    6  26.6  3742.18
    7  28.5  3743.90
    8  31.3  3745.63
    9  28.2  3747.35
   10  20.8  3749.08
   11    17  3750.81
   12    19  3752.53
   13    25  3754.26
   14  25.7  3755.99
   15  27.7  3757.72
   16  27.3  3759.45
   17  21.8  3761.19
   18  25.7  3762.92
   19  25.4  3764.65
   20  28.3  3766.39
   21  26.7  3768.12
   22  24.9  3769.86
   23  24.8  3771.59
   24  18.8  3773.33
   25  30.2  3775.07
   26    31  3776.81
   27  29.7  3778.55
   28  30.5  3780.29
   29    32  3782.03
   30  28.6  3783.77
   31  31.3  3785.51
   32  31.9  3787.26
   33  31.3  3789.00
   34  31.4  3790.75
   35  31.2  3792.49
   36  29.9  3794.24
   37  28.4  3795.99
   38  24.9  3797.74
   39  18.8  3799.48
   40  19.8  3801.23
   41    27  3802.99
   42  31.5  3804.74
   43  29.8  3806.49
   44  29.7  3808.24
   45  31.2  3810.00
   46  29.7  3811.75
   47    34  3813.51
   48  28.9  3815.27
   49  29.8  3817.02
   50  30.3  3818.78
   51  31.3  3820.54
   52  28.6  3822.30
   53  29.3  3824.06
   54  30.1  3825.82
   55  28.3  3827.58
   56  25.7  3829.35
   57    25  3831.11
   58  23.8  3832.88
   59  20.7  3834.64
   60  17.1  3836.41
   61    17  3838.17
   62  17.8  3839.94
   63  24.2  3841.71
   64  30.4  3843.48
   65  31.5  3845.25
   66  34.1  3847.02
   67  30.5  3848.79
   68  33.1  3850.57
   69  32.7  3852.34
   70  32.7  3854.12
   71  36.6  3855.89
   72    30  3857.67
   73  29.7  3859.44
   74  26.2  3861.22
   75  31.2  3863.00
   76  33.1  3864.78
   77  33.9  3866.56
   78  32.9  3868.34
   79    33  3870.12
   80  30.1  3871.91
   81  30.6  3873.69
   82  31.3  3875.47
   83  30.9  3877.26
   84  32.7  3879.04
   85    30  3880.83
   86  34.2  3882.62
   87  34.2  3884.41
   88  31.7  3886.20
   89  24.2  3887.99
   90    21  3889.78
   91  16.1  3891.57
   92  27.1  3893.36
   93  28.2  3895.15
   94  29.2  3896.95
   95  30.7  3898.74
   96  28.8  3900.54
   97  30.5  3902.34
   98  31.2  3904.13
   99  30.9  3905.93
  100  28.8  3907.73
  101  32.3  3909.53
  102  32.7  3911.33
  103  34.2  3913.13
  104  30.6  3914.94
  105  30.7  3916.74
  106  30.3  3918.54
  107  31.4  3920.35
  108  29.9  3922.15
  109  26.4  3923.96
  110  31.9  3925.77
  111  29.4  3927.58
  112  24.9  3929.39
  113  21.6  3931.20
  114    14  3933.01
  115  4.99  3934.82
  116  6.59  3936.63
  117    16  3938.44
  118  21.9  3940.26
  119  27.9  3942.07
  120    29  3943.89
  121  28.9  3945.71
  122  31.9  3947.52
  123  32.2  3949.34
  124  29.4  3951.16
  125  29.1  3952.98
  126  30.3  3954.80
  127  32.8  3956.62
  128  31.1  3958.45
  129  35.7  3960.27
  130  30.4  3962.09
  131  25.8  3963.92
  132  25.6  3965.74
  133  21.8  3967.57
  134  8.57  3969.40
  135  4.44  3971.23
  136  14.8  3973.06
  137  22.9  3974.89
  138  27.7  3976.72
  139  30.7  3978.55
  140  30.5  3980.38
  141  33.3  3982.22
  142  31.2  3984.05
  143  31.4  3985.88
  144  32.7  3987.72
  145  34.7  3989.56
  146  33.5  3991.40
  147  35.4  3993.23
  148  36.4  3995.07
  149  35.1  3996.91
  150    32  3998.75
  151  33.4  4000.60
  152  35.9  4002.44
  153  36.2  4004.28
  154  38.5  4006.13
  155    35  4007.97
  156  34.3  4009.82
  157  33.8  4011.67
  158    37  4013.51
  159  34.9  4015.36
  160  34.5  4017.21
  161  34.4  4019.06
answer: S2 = 2.0 angstrom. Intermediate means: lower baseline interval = 29.7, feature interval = 25.1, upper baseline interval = 27.6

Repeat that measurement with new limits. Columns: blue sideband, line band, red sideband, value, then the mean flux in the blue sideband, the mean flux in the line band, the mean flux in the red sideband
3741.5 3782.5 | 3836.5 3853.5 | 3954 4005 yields -0.17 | 26.1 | 27.5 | 29.1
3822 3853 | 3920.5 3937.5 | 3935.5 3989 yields 2.99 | 26.6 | 21.6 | 26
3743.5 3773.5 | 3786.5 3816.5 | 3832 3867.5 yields -2.57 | 24.9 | 28.8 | 28.3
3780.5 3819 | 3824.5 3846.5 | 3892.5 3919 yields 3.74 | 29.2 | 24.6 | 30.4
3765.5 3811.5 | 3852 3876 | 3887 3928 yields -2.50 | 28.2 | 31.7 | 29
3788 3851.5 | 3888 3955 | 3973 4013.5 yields 8.56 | 27.7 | 26.7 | 32.7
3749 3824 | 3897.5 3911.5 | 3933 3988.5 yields -2.53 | 27.6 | 30.6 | 25.1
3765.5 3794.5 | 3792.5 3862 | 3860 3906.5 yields 3.14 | 29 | 28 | 29.8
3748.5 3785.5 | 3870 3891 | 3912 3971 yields -3.33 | 25.9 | 30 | 25.9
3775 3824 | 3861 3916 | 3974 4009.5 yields 1.63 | 29.4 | 30.1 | 33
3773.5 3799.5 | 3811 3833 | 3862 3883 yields 1.06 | 29.5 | 29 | 31.9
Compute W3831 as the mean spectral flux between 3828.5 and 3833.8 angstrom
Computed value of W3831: 24.8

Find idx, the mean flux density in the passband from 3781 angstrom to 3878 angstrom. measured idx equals 29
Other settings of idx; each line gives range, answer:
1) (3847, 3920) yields 30.5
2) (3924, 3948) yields 22.2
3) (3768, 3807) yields 28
